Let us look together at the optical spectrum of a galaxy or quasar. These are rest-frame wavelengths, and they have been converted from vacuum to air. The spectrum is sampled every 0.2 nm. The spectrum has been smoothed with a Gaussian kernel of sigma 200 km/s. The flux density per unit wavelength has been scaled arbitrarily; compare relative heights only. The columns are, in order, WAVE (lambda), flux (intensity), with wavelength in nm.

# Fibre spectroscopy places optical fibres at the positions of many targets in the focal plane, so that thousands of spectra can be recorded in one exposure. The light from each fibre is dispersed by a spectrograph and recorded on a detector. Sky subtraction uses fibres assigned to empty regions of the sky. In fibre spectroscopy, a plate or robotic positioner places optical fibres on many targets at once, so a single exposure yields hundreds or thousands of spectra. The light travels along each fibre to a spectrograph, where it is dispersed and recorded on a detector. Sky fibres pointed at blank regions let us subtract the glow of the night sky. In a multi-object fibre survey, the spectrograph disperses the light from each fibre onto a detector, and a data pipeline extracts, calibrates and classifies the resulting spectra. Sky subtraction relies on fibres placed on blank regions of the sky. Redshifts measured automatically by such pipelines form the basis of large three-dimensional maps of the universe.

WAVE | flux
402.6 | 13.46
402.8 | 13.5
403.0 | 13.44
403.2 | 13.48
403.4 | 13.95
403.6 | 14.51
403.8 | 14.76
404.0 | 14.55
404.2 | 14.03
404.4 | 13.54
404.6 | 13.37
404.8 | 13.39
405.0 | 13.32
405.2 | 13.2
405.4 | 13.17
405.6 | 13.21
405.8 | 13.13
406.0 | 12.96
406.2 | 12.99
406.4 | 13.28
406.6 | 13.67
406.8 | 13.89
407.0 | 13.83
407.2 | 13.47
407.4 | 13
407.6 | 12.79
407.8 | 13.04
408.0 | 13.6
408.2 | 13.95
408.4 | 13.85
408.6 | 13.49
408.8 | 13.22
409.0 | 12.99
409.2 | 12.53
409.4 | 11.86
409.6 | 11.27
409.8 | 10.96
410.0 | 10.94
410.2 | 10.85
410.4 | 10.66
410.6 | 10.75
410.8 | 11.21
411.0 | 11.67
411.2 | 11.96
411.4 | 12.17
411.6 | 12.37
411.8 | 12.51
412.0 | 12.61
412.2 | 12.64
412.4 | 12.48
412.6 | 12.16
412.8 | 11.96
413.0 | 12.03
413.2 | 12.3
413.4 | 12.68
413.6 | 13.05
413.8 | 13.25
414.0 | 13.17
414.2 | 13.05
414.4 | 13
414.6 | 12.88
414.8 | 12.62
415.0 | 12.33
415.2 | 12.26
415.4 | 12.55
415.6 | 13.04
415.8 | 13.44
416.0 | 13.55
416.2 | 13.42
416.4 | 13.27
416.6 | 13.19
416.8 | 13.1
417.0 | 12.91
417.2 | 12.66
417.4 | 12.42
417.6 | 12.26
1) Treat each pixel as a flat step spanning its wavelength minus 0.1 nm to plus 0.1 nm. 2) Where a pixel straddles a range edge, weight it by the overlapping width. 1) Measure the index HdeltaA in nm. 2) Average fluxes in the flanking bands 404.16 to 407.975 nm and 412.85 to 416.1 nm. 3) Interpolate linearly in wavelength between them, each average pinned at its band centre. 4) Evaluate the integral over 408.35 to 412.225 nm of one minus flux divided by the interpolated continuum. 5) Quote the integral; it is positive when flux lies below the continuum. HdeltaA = 0.320 nm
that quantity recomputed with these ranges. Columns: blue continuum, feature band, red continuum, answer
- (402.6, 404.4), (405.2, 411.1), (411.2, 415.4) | 0.299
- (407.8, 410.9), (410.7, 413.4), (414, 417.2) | 0.073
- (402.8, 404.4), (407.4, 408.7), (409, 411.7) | -0.109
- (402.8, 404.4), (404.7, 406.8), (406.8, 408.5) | 0.071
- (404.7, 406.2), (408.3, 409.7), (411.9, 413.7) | 0.009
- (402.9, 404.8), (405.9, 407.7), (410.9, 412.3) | -0.003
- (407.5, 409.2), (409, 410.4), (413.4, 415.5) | 0.185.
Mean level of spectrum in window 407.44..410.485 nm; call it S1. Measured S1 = 12.4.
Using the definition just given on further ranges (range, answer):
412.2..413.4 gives 12.3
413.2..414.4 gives 13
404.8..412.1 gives 12.6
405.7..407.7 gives 13.3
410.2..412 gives 11.7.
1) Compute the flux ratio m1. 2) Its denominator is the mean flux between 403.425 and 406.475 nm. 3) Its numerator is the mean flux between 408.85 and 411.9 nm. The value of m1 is 0.86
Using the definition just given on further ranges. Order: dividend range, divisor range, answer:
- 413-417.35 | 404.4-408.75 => 0.97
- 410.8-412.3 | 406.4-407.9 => 0.91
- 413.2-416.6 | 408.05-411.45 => 1.08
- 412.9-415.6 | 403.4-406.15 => 0.93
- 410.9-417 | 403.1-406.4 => 0.93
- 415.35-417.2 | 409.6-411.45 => 1.17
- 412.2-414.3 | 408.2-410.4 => 1.03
